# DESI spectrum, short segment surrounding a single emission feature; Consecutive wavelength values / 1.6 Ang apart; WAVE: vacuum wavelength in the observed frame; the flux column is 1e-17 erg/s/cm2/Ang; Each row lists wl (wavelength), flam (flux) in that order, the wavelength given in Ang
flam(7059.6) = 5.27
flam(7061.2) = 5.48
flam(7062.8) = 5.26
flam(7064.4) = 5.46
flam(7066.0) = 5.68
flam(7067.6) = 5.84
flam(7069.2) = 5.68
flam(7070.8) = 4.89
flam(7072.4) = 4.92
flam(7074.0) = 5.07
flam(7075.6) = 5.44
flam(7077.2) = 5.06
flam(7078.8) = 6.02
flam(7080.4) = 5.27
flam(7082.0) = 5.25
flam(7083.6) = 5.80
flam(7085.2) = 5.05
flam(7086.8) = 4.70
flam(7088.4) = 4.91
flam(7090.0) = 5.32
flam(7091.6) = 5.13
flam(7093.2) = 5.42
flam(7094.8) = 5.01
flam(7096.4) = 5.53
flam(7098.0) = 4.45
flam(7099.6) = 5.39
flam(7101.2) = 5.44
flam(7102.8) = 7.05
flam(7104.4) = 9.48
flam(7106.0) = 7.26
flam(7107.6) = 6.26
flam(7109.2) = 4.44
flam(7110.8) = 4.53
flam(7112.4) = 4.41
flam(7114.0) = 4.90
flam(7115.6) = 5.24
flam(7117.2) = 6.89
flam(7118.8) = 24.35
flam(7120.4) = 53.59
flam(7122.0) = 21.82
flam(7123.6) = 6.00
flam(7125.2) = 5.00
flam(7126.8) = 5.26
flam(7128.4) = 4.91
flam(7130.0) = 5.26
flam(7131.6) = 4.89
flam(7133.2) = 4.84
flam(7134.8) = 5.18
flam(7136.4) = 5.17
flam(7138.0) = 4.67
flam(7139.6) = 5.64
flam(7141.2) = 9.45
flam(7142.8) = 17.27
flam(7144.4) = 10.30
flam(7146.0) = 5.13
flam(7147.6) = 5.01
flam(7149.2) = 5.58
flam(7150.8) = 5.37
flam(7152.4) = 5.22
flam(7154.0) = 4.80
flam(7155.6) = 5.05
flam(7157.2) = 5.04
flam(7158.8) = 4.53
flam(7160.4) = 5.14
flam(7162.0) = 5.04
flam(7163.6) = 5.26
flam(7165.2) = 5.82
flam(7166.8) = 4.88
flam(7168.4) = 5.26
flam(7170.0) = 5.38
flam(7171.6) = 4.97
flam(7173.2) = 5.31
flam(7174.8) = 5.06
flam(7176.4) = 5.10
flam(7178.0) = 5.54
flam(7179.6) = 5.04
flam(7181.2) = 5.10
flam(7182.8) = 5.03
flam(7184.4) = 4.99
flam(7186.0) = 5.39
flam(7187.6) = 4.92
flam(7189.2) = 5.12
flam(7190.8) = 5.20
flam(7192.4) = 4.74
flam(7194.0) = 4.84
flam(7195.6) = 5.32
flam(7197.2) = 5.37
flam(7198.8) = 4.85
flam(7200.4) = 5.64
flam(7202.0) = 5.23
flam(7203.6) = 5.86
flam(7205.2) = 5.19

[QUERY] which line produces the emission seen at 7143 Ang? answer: [N II]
